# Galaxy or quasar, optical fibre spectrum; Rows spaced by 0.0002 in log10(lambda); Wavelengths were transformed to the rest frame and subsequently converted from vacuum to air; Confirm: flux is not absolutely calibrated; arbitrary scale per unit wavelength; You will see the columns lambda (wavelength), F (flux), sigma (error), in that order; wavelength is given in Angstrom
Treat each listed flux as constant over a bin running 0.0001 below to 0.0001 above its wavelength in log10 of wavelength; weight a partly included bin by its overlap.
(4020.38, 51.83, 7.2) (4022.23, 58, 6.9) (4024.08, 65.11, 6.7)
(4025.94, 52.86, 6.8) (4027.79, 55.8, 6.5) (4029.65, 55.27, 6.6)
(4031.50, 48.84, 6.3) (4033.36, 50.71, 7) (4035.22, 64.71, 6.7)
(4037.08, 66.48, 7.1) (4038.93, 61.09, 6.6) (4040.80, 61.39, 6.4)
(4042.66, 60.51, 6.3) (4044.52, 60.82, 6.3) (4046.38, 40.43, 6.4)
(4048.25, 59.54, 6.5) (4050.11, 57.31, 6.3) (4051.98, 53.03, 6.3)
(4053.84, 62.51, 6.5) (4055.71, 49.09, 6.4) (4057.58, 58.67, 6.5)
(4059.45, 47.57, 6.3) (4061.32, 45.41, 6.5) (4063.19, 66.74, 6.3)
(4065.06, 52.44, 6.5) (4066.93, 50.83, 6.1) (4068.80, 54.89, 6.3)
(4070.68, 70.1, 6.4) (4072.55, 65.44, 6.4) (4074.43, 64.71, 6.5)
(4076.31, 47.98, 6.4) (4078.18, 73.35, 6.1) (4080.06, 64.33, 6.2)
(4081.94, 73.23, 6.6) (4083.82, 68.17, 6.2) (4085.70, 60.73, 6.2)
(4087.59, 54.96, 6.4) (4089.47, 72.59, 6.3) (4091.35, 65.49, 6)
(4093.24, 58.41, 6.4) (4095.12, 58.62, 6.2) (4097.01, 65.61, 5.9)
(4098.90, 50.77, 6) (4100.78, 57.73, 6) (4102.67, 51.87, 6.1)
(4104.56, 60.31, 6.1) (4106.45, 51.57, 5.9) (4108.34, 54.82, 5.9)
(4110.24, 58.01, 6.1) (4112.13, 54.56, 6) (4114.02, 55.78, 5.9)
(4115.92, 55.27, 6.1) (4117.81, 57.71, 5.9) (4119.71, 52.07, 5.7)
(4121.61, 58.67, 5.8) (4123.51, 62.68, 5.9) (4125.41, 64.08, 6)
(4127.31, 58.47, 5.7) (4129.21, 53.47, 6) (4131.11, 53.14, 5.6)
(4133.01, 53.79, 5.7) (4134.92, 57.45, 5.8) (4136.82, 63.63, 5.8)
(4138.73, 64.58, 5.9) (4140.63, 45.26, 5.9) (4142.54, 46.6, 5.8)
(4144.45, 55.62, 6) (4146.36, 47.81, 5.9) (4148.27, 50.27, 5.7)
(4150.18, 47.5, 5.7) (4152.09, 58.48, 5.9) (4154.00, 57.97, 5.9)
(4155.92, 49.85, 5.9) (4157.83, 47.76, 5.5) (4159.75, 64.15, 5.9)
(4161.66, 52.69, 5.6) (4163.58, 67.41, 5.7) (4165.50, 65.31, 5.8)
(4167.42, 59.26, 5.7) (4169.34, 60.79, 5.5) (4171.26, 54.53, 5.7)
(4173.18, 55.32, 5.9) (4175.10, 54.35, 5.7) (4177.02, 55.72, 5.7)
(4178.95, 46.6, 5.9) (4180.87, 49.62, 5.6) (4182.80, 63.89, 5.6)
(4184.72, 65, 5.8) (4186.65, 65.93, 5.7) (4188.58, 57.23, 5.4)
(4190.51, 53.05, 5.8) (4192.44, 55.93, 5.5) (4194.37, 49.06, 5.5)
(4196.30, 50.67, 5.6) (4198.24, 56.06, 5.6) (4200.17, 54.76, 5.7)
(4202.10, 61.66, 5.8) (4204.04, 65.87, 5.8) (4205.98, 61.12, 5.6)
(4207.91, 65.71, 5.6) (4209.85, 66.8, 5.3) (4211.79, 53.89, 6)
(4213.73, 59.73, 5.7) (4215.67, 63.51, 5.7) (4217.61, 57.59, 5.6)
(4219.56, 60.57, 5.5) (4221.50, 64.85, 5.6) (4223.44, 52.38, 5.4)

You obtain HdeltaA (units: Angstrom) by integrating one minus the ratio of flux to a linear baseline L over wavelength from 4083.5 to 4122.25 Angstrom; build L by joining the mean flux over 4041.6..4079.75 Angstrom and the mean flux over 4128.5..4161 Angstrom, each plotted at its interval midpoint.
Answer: -1.74 Angstrom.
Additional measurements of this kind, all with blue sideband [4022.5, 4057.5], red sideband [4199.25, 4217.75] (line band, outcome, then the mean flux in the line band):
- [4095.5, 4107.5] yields 0.4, 56.4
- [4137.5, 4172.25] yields 2.6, 55.4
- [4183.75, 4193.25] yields 0.2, 59.5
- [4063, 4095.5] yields -2.4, 62.4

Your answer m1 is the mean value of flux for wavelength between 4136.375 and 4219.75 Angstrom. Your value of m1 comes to 57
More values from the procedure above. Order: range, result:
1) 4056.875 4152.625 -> 57.7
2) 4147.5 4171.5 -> 56.7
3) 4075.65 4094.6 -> 64.1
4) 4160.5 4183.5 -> 57.1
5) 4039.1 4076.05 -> 56.8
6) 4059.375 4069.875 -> 53.7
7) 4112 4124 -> 56.6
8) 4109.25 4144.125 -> 56.4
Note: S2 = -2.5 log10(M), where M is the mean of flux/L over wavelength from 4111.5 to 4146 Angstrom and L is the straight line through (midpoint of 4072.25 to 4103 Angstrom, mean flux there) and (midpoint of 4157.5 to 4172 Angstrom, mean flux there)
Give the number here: 0.09 mag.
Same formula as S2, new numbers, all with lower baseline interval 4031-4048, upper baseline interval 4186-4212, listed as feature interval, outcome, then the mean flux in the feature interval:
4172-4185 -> 0.06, 55.3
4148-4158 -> 0.11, 52.4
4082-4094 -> -0.11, 64.2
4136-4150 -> 0.10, 53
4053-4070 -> 0.06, 54.4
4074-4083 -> -0.13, 64.8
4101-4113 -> 0.05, 55.3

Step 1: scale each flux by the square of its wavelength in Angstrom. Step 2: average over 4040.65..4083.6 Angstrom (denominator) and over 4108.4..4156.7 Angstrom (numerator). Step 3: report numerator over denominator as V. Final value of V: 0.98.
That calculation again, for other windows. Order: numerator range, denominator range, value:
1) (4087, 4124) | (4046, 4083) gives 1.01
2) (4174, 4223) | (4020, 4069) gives 1.12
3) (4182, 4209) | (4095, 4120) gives 1.10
